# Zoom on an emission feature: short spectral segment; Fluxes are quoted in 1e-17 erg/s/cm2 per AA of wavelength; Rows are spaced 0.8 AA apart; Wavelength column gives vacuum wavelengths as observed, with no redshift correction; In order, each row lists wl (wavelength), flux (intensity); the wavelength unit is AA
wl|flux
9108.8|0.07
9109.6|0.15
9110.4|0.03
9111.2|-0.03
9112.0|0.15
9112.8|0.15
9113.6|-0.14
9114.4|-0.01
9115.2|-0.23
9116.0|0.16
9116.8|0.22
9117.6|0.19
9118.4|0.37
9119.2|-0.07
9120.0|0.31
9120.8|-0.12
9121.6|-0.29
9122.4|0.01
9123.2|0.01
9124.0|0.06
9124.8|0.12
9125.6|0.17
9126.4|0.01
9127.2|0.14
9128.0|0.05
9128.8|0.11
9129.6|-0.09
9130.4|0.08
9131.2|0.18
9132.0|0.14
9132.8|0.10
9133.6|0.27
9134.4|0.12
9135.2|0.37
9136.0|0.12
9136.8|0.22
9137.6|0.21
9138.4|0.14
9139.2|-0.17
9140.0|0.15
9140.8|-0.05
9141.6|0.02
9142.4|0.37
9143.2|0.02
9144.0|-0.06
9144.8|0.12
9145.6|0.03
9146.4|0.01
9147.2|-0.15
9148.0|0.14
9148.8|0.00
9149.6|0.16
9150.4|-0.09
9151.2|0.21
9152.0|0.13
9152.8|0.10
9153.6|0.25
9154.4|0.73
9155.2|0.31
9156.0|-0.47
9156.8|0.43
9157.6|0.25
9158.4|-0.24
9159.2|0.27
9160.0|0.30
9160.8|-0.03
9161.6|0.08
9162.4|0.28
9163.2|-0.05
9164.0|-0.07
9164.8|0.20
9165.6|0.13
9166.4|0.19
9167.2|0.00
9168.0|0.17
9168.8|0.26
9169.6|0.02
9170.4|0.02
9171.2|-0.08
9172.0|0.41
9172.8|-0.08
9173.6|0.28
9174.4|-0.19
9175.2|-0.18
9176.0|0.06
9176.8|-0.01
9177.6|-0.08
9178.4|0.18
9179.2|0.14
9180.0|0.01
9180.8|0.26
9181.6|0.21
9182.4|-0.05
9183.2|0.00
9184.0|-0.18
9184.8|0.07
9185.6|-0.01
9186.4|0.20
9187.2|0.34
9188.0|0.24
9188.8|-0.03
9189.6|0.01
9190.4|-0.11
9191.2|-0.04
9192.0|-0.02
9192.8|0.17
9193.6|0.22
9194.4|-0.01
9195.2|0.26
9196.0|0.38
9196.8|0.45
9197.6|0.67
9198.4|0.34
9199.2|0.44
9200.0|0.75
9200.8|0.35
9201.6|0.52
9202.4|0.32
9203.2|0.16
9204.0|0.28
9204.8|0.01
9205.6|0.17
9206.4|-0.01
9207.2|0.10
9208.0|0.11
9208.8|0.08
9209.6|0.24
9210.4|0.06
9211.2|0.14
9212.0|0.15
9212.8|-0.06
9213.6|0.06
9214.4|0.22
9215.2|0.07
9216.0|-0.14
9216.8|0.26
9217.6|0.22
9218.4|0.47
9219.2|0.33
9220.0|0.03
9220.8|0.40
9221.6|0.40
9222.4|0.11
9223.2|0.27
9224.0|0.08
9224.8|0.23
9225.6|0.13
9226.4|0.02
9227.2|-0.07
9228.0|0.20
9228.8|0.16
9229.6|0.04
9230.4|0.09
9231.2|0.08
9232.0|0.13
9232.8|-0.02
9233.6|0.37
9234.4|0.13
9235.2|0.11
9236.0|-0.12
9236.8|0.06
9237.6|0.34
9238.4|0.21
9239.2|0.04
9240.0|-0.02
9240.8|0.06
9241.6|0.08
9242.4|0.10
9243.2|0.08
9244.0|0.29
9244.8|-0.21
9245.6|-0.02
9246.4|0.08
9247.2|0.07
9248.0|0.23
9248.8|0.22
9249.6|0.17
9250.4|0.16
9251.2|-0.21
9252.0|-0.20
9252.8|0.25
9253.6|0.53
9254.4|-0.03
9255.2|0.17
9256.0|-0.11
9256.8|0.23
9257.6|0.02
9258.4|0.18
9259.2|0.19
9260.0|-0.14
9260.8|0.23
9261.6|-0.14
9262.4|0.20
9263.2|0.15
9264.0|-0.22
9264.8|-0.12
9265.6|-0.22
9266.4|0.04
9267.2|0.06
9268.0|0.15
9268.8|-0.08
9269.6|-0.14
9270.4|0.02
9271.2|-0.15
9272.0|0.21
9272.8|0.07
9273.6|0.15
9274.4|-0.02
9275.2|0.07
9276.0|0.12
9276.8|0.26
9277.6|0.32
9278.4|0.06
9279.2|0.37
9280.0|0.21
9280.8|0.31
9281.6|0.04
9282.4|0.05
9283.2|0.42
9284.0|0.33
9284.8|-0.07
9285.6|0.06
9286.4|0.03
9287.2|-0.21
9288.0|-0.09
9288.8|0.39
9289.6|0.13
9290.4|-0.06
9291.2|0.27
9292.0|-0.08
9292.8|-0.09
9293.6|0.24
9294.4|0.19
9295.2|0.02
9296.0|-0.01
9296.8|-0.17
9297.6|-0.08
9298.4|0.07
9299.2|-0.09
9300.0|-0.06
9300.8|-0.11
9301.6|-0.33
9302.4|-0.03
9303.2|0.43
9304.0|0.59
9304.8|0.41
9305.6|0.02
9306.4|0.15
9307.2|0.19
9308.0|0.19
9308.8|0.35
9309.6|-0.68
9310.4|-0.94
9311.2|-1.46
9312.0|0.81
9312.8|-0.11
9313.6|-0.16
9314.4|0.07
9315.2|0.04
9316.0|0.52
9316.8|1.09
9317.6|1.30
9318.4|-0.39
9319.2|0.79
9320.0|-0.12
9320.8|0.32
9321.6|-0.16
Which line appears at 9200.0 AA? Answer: H-beta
